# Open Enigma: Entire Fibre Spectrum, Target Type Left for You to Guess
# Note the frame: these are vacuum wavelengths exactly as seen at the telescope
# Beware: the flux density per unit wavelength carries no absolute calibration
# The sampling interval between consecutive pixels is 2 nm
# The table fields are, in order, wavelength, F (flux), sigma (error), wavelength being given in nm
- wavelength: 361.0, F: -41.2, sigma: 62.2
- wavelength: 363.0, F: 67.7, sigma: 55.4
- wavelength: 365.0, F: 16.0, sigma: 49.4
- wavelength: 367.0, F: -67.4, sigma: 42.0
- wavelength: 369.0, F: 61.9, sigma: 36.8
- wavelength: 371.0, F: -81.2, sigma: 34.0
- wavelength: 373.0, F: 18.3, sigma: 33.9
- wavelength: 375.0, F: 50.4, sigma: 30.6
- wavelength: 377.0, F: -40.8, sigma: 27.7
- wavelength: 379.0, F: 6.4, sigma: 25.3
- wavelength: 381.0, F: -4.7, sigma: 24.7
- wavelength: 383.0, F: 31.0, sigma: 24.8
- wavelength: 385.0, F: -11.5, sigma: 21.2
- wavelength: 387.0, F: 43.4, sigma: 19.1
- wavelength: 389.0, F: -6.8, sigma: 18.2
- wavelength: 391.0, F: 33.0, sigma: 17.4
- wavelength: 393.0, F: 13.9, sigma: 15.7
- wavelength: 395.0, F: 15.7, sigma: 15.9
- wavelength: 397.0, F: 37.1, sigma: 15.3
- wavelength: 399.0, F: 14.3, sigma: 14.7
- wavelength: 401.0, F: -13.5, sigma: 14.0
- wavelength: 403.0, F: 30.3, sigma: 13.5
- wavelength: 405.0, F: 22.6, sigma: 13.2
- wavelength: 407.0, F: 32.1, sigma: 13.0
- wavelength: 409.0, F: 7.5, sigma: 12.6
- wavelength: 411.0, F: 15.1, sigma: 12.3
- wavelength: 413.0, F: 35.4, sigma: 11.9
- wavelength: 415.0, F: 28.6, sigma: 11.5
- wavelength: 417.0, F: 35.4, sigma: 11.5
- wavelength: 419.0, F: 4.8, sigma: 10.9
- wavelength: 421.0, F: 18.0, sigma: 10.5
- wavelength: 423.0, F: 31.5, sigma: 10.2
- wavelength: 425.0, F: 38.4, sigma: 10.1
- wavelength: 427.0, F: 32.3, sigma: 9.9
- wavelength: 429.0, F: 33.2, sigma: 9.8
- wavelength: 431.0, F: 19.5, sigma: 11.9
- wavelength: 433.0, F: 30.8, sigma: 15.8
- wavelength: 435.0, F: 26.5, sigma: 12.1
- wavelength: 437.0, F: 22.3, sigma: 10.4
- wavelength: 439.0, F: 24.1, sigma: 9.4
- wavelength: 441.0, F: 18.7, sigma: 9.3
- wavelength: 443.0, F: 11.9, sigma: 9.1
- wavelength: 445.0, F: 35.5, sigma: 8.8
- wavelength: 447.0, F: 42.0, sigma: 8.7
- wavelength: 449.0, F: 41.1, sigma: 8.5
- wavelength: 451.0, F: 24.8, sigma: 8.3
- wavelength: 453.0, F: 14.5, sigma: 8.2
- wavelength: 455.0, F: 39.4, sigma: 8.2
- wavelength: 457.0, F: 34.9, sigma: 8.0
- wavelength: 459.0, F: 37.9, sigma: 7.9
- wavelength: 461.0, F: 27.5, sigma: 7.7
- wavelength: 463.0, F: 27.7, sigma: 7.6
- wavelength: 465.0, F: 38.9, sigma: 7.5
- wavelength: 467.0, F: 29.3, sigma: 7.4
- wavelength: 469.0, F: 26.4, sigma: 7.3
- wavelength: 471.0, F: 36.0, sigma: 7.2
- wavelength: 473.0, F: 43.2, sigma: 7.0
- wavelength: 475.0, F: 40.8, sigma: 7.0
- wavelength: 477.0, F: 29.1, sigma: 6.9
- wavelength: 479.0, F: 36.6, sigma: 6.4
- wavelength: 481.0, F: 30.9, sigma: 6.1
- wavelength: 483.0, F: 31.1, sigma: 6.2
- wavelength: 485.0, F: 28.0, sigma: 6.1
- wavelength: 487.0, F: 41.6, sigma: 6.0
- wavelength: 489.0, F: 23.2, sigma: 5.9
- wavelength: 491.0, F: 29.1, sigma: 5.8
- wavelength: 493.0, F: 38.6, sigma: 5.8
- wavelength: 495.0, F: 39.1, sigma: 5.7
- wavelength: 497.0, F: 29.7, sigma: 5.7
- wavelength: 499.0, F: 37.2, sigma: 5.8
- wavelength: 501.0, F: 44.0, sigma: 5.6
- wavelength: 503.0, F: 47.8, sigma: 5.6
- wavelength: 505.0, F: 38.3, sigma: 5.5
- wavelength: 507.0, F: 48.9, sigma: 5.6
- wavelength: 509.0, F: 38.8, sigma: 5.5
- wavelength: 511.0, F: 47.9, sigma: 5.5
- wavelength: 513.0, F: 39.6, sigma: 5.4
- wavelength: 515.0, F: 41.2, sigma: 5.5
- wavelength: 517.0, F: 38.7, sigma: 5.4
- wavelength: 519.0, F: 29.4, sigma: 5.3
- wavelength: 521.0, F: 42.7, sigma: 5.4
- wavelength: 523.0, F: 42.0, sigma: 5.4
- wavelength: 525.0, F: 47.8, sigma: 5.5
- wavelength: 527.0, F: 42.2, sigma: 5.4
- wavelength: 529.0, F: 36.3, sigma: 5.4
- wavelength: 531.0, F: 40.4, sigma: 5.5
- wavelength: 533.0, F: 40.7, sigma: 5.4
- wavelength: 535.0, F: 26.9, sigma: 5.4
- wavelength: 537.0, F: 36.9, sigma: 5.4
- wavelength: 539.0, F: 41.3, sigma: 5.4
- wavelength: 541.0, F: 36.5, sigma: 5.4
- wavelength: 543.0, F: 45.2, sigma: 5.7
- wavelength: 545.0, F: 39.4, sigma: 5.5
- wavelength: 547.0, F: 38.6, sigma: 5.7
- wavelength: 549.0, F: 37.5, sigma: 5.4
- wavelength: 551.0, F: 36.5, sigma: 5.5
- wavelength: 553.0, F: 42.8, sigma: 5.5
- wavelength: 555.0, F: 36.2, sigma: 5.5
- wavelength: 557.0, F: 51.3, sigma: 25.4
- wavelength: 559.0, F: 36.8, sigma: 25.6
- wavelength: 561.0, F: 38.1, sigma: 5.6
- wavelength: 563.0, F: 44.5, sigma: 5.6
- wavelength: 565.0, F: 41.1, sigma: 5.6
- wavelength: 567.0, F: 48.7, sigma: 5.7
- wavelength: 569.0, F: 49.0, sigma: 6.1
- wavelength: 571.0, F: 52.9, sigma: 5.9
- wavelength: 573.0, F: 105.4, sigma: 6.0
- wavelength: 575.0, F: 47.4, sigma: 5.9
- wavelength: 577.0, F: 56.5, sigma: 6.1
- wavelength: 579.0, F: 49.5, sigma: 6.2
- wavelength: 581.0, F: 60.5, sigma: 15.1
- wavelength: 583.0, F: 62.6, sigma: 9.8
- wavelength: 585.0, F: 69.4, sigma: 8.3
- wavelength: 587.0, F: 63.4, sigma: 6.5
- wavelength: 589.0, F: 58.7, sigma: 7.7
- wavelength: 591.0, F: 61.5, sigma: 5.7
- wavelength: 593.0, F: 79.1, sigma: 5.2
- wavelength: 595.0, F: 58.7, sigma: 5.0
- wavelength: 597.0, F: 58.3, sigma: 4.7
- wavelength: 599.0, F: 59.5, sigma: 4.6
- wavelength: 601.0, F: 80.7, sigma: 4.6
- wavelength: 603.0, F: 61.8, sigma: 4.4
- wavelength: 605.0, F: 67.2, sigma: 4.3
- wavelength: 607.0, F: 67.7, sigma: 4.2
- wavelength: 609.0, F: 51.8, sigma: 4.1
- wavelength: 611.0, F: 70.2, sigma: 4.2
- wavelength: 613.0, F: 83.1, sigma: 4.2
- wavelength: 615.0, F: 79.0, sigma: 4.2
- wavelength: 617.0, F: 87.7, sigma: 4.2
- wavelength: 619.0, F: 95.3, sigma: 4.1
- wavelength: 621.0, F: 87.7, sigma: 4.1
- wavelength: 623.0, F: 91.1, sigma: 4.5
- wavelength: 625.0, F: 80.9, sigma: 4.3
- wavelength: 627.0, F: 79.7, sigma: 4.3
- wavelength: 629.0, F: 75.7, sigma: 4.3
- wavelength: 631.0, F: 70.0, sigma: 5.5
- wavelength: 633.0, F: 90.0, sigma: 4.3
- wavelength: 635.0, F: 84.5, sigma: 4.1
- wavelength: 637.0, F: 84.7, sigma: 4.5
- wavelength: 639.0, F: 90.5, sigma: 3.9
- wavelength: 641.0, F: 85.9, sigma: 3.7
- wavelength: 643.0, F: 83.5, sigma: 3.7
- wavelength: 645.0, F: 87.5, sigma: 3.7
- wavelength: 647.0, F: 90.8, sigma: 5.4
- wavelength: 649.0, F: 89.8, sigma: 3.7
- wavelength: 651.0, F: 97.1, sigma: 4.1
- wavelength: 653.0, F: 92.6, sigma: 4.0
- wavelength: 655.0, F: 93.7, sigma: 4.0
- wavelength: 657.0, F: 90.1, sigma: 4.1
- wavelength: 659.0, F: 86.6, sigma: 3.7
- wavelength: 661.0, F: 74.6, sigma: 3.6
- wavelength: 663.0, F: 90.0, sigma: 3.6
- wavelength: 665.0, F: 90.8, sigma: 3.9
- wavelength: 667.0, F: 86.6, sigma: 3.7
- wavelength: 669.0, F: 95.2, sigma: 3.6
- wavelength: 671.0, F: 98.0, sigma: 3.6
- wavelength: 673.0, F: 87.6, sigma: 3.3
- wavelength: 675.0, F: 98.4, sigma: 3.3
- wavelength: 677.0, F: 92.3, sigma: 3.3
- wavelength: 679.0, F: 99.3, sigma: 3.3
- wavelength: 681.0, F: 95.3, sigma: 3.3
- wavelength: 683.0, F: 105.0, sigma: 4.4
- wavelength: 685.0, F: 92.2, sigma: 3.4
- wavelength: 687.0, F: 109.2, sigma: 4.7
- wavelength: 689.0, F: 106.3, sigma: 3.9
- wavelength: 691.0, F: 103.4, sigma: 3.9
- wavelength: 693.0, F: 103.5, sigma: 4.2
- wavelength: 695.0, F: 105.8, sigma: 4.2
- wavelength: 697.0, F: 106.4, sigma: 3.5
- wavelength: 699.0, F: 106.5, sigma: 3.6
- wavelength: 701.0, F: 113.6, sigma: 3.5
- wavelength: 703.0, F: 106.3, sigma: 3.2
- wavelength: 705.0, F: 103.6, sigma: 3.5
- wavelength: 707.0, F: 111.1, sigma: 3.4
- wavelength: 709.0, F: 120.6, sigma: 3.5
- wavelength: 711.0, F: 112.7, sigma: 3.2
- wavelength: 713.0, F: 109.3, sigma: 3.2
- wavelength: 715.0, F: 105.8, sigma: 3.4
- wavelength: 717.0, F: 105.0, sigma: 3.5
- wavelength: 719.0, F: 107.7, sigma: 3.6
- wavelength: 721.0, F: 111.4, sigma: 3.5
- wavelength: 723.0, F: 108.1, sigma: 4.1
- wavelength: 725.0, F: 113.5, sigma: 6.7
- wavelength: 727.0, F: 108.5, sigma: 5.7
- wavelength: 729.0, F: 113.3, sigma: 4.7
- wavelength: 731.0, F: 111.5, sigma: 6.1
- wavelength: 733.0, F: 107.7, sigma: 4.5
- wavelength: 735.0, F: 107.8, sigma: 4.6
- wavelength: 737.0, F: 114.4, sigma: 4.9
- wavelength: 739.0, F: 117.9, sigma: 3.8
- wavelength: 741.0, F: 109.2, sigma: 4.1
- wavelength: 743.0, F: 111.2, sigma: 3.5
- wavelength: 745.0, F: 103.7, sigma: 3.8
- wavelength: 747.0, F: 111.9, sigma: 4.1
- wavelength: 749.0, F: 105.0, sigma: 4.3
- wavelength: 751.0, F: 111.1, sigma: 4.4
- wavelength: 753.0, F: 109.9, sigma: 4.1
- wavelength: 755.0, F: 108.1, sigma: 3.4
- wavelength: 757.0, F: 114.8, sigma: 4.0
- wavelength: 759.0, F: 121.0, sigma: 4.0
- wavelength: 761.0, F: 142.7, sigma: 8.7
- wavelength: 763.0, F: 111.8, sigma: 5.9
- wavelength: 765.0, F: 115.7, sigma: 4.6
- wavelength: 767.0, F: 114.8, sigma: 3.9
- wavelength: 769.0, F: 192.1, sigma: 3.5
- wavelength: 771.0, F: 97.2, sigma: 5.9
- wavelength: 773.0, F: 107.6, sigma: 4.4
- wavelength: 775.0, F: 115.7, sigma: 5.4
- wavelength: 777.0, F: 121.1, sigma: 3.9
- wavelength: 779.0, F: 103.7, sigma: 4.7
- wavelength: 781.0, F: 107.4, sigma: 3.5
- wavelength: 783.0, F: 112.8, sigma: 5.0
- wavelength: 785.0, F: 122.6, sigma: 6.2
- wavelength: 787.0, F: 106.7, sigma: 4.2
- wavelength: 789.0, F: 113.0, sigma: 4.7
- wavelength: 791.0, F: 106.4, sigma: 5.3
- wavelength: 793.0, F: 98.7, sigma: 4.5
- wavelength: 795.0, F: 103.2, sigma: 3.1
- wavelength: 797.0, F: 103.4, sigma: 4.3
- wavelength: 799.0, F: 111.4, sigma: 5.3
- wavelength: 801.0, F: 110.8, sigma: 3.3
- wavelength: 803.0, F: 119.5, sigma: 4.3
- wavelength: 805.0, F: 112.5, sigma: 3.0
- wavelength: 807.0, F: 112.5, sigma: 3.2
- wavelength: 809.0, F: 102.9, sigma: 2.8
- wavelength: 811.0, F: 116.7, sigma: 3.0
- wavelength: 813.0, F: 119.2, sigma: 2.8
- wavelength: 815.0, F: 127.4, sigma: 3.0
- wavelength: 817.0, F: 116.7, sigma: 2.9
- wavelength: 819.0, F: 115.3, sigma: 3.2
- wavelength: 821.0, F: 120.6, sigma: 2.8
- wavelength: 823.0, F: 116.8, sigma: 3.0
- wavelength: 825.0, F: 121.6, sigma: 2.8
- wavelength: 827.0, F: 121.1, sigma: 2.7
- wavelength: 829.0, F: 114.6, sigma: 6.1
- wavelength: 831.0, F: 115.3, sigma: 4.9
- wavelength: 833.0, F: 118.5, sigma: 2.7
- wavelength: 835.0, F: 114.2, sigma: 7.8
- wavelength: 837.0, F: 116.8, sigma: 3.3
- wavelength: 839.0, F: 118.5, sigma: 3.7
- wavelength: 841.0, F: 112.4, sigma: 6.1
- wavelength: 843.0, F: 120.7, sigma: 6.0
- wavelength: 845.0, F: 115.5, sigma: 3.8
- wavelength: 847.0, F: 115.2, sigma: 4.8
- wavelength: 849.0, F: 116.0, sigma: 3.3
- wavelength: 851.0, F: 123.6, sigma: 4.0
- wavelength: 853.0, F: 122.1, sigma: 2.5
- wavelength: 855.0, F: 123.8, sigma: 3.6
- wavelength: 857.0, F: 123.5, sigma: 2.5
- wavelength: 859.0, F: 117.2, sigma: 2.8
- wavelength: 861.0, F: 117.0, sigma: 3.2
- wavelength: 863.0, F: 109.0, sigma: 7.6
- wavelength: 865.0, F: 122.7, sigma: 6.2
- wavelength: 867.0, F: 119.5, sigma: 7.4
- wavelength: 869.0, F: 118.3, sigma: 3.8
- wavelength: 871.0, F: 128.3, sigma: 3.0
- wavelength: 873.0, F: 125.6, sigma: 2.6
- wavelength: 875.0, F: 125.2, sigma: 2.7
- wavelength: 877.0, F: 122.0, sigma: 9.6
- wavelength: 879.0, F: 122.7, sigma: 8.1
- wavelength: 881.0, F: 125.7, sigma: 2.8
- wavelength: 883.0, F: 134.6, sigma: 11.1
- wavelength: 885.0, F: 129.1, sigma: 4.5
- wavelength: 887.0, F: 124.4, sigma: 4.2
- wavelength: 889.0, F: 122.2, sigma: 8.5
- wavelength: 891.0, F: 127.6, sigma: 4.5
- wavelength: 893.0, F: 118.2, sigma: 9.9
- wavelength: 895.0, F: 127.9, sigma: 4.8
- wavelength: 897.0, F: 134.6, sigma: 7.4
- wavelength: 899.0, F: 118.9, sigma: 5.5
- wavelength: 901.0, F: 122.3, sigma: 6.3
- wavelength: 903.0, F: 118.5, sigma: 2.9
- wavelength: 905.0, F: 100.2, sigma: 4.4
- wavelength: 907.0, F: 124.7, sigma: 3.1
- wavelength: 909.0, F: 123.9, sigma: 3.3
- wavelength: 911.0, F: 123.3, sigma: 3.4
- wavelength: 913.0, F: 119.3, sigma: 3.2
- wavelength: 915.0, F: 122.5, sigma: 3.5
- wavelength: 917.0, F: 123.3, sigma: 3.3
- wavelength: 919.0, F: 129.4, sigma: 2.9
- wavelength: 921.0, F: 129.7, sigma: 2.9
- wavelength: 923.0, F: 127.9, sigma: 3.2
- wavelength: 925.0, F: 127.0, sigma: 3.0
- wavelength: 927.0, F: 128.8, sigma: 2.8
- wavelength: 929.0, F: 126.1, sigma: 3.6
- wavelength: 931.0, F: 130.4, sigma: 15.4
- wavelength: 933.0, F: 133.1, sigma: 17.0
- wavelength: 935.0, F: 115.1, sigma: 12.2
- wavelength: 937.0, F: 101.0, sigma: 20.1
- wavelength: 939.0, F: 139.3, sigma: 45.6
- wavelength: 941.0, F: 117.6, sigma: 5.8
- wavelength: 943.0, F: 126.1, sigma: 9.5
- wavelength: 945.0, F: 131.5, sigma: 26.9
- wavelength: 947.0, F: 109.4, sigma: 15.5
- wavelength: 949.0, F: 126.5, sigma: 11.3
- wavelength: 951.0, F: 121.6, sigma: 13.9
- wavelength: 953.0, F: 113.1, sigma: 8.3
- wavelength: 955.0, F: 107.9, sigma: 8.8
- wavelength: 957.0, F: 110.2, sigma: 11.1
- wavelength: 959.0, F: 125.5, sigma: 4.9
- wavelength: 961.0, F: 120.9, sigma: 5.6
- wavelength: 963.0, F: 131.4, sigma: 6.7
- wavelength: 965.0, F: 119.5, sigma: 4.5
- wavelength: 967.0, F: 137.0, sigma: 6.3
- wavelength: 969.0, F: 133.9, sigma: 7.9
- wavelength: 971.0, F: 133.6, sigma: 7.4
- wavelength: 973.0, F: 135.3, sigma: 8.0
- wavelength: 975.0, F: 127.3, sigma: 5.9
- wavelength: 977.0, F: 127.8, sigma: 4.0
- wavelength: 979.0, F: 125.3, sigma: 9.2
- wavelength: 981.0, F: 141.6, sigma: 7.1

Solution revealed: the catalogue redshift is 0.535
